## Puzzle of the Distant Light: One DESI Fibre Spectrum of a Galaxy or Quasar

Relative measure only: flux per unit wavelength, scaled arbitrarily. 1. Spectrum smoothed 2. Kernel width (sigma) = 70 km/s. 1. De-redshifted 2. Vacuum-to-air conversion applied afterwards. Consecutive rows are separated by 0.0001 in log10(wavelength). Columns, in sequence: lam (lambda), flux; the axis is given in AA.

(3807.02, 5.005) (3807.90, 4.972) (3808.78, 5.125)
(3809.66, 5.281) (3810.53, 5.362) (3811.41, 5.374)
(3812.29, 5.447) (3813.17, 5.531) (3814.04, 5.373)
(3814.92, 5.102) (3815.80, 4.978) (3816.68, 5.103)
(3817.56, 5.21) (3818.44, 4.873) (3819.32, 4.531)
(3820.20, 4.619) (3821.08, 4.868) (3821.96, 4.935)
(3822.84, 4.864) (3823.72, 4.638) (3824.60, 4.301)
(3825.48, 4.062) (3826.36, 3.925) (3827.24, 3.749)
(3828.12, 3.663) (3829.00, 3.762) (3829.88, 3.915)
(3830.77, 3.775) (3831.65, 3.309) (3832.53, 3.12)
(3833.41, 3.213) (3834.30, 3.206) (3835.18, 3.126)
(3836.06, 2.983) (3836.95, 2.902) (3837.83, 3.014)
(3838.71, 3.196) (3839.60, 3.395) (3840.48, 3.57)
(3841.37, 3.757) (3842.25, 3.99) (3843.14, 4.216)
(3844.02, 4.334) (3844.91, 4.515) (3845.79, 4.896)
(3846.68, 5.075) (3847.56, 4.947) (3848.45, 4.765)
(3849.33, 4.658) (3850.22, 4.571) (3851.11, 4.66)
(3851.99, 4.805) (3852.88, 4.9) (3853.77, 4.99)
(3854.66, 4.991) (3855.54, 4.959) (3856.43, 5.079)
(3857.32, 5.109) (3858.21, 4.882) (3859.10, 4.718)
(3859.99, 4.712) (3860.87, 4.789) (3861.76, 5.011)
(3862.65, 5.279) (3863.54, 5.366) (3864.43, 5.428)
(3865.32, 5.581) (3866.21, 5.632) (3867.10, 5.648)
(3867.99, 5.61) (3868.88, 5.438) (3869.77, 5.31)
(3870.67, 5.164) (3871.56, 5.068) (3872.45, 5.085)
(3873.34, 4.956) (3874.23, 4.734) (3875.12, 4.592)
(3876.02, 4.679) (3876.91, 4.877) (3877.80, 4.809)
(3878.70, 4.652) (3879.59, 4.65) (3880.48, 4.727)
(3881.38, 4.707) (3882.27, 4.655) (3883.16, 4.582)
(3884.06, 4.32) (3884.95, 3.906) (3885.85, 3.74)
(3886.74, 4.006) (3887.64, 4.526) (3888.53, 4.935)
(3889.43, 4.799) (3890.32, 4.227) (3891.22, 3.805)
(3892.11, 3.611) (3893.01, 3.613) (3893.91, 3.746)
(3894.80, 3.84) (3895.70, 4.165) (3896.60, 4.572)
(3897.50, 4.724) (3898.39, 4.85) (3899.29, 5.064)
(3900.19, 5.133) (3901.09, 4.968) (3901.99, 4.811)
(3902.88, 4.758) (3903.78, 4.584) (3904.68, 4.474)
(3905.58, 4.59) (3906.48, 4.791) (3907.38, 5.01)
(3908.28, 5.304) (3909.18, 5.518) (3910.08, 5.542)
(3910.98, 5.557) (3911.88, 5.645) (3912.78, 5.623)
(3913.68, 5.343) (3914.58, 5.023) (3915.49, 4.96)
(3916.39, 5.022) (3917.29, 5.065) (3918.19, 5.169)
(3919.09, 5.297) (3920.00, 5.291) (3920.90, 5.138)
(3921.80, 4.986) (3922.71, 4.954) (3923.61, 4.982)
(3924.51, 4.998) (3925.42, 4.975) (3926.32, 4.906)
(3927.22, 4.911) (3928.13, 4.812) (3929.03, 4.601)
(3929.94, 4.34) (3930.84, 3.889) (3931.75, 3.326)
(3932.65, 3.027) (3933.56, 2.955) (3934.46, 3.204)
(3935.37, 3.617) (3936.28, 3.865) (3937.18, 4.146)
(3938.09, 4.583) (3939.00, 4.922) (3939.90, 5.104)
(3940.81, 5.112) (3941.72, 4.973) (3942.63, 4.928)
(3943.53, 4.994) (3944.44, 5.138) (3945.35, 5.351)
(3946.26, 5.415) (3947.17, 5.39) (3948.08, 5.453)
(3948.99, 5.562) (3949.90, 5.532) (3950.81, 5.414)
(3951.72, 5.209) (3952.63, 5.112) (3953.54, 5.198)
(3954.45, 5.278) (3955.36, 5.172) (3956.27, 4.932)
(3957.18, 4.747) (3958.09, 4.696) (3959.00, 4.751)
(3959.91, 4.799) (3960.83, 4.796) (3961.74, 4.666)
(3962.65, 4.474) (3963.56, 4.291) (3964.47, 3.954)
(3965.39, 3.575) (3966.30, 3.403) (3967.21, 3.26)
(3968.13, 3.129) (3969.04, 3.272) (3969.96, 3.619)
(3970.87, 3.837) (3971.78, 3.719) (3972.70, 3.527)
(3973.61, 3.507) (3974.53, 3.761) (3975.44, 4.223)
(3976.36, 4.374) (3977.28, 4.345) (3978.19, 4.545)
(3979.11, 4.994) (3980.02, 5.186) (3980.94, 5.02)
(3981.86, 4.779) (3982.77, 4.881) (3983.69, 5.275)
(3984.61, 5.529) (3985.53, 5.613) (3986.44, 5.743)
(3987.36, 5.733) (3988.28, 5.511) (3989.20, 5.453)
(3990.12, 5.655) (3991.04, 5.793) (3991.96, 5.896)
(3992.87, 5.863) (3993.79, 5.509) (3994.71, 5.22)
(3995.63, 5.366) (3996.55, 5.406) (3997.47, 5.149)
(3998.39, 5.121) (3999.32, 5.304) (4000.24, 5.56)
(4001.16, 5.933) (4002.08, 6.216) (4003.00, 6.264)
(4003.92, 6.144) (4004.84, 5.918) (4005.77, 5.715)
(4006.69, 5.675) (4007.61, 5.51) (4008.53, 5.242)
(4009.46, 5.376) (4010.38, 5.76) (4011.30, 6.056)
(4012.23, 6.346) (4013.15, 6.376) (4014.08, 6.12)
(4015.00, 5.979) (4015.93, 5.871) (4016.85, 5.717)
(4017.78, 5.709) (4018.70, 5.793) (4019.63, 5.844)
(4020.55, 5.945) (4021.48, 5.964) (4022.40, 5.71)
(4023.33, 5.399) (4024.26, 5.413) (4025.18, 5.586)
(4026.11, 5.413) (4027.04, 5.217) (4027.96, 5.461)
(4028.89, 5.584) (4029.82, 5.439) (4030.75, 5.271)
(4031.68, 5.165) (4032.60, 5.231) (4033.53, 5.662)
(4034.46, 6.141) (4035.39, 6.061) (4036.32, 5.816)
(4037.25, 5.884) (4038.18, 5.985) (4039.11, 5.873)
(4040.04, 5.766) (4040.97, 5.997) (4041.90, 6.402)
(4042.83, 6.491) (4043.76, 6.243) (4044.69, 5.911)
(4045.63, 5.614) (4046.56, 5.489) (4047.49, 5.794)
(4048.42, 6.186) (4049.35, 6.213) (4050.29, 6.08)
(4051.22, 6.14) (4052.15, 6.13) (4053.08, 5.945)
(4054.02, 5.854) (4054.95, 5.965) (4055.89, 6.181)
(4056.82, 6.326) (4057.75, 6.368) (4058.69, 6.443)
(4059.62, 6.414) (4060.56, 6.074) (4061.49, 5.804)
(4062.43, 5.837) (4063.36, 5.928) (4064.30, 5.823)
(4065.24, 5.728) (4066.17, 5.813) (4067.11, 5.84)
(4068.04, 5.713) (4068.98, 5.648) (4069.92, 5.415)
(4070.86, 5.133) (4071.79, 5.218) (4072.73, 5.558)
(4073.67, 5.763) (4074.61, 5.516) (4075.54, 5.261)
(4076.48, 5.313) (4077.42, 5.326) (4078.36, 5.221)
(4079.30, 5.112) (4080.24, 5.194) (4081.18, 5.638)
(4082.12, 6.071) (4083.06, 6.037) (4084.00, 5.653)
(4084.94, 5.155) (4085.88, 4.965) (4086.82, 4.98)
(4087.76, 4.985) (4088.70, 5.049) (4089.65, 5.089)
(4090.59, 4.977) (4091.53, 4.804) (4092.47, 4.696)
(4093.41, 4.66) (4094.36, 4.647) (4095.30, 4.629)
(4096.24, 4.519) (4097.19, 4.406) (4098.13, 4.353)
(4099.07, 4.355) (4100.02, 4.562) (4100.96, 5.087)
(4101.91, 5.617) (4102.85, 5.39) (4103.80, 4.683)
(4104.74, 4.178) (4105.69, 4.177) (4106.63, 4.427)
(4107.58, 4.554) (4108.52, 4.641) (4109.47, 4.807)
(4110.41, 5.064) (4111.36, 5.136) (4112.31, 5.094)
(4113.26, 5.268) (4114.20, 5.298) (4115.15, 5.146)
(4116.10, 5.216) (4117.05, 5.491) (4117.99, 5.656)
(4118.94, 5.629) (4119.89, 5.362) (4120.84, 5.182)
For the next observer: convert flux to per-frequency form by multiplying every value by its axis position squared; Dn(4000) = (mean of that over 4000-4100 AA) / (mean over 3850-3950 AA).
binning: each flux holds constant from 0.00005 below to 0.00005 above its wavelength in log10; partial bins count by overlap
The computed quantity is 1.3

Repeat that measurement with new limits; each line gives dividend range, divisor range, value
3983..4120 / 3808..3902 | 1.34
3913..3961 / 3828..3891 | 1.11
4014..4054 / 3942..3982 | 1.32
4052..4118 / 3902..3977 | 1.23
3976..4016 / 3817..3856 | 1.44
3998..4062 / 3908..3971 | 1.30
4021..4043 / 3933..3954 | 1.23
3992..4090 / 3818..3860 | 1.50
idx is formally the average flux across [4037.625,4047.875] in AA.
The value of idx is 5.96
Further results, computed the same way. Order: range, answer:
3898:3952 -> 4.87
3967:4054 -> 5.45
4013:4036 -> 5.67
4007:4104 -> 5.59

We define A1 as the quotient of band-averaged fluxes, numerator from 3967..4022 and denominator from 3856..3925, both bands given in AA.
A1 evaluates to 1.1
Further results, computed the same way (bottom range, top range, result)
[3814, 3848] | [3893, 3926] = 1.20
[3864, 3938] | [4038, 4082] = 1.24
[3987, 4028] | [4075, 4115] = 0.87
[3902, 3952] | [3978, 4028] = 1.15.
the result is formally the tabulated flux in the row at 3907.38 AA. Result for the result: 5.01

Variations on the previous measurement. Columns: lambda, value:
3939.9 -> 5.104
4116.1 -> 5.216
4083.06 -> 6.037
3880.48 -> 4.727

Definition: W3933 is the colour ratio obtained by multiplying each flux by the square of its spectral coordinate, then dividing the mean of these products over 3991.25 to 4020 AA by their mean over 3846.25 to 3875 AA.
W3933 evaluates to 1.2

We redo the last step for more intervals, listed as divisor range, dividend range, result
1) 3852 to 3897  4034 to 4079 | 1.36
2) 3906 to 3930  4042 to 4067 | 1.26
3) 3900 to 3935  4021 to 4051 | 1.28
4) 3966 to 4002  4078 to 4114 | 1.08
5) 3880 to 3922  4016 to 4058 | 1.32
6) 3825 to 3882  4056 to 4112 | 1.31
